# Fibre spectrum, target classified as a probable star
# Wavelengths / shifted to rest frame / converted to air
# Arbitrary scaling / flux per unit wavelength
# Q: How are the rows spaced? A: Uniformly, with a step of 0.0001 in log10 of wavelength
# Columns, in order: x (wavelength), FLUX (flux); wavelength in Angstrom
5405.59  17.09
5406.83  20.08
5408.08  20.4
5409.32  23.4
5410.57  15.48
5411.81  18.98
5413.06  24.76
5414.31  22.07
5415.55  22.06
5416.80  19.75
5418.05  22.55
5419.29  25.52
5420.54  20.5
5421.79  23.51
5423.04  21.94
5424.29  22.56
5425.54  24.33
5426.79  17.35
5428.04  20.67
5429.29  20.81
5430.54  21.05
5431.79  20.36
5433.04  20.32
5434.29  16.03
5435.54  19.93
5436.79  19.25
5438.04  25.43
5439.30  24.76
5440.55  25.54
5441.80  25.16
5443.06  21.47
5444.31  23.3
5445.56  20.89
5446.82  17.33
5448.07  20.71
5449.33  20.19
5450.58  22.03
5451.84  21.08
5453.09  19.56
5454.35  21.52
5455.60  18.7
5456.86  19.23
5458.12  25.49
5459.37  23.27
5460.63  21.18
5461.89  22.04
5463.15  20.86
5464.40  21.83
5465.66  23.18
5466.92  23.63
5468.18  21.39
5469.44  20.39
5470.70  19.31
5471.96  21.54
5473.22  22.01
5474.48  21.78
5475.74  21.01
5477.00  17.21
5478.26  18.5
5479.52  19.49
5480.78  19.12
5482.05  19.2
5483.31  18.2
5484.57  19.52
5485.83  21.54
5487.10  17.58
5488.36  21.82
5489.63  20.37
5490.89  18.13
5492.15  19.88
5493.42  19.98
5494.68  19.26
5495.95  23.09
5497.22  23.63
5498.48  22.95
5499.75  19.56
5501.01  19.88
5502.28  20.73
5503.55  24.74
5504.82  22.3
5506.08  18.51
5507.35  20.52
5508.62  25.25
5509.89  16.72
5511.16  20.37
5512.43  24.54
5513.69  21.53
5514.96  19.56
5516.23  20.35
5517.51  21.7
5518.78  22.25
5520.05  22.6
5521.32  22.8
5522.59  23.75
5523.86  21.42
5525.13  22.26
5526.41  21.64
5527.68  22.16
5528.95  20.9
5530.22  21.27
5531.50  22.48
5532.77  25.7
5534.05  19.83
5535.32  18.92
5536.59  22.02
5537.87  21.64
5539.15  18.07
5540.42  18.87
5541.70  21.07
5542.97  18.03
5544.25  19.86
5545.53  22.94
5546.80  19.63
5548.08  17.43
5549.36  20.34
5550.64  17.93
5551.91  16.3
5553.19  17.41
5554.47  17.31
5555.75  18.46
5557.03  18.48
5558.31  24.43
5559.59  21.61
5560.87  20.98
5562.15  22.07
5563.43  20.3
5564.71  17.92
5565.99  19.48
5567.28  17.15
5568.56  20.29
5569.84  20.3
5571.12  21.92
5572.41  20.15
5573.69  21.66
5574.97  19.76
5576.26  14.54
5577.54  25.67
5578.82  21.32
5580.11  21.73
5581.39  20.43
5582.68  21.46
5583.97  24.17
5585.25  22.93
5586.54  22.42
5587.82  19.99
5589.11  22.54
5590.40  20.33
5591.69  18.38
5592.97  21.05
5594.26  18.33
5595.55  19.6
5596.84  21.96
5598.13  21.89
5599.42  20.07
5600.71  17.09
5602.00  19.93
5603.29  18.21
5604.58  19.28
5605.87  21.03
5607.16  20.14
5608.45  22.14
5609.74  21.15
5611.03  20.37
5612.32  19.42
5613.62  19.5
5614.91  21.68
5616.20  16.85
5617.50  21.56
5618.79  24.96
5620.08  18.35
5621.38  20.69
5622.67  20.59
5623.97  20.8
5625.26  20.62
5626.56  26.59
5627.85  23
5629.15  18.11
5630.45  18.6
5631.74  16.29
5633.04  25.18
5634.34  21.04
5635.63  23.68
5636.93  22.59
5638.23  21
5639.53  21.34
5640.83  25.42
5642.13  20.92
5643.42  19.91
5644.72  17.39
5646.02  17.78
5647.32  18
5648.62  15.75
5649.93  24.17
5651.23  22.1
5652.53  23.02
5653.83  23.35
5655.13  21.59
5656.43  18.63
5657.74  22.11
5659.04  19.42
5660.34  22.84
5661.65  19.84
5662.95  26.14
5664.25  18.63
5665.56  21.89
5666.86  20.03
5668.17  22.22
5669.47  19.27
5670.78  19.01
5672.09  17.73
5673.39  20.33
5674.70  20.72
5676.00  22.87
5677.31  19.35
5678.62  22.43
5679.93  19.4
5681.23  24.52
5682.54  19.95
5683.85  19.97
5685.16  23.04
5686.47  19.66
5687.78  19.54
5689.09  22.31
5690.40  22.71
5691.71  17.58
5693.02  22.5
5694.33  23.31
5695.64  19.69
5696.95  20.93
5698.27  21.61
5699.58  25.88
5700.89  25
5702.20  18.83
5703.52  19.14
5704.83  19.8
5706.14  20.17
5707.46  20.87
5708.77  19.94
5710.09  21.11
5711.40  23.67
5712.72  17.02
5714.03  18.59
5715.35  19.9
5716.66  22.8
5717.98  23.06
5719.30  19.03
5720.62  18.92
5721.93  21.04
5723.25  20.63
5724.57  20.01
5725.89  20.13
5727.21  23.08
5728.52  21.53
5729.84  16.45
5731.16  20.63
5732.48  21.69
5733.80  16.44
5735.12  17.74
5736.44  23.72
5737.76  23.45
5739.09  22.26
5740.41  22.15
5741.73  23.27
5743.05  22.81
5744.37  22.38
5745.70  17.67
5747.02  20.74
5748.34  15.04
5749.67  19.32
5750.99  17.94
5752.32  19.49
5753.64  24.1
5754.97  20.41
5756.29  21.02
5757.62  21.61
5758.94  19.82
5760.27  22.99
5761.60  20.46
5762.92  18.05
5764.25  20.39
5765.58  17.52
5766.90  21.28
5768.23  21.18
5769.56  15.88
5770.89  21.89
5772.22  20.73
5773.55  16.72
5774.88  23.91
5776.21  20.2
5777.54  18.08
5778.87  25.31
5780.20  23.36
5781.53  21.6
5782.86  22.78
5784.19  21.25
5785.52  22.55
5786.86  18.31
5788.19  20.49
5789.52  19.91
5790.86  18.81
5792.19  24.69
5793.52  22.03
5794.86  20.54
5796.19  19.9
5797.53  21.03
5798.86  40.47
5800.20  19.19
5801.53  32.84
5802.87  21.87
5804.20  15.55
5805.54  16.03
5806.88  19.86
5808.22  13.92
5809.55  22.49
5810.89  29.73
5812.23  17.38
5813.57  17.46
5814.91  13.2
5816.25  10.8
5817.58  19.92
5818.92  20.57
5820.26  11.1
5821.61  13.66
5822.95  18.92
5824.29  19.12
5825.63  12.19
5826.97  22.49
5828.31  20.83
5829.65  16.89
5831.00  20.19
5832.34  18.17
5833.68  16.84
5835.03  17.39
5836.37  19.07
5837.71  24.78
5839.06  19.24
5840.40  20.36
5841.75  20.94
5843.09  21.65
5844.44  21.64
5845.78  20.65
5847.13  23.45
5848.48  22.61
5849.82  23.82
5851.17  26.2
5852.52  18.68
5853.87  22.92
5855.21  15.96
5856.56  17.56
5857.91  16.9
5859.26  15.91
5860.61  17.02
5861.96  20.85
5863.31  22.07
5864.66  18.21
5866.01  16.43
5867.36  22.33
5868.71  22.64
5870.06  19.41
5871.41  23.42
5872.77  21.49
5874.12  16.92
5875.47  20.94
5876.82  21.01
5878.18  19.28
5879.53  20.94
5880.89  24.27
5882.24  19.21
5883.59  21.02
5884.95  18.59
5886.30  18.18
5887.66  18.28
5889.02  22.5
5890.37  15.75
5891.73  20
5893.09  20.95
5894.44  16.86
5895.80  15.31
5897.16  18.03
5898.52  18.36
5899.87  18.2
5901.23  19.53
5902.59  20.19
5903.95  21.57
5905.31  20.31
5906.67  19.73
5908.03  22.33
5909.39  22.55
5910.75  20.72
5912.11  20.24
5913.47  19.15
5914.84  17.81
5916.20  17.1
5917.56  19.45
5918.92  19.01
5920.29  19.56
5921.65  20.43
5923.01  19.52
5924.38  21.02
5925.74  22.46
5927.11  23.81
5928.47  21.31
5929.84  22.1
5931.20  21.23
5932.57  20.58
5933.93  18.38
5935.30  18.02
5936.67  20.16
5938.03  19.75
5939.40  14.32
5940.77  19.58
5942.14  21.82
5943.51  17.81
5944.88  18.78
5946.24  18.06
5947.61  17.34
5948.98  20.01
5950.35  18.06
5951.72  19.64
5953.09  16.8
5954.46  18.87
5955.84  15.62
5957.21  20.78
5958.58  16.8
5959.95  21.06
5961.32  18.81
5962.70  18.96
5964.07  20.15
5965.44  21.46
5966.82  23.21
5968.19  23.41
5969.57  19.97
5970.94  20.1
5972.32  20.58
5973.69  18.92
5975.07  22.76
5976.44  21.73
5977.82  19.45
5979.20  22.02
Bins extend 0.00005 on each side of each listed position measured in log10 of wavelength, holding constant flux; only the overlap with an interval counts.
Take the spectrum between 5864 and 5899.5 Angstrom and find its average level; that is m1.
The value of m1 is 19.6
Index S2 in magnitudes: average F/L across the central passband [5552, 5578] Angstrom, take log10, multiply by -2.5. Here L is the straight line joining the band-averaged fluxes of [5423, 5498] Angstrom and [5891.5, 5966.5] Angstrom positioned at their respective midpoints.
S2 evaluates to 0.040 mag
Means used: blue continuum 20.9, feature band 19.9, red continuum 19.5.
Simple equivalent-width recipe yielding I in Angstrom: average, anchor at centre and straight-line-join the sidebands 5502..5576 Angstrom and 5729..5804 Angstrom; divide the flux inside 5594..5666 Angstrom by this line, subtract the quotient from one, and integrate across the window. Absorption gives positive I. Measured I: 0.2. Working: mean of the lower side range 20.6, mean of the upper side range 21.2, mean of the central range 20.8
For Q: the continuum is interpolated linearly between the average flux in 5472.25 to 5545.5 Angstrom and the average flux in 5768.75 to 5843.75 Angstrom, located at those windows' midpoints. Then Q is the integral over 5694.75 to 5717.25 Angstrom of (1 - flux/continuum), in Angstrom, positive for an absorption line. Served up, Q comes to -0.6 Angstrom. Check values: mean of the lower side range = 20.9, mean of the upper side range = 20.1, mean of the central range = 20.9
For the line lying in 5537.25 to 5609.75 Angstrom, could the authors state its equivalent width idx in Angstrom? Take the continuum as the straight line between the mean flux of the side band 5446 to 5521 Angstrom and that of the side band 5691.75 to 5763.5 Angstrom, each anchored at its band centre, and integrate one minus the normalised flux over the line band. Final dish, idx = 2.2 Angstrom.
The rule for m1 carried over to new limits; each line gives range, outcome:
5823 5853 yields 20.3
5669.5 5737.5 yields 20.7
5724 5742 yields 20.9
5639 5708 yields 21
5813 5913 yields 19.4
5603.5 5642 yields 21.1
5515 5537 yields 21.8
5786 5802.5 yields 23.1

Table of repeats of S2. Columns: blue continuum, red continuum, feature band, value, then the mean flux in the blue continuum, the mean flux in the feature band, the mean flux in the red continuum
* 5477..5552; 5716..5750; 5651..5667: -0.05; 20.7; 21.5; 20.6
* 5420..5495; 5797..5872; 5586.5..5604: 0.03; 20.9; 20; 19.9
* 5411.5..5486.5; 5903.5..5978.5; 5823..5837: 0.10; 21.2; 18.3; 19.9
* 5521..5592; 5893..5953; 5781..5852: -0.03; 20.6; 20.3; 19.5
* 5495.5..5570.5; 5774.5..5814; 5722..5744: 0.02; 20.7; 21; 21.7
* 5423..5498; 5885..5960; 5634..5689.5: -0.04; 20.9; 20.9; 19.4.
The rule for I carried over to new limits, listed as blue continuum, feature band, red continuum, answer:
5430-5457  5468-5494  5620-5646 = 1.5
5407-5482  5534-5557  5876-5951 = 1.9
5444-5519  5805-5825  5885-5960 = 2.1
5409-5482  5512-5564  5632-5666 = 1.2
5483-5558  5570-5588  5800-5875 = -0.8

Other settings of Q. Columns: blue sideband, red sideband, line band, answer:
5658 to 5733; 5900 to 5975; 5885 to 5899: 1.1 Angstrom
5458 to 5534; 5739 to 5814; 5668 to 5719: 0.4 Angstrom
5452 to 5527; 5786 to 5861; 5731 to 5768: -0.7 Angstrom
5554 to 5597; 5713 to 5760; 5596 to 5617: 0.5 Angstrom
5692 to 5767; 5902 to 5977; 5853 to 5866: 1.1 Angstrom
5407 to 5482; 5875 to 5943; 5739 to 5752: 0.0 Angstrom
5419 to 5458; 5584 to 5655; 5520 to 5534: -0.9 Angstrom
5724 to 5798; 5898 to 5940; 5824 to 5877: 0.8 Angstrom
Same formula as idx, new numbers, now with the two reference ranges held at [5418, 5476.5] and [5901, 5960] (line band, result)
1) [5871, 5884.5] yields -0.6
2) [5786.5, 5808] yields -1.8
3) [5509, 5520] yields 0.1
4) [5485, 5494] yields 0.6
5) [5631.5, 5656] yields -0.5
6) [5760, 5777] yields 0.2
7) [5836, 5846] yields -0.6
